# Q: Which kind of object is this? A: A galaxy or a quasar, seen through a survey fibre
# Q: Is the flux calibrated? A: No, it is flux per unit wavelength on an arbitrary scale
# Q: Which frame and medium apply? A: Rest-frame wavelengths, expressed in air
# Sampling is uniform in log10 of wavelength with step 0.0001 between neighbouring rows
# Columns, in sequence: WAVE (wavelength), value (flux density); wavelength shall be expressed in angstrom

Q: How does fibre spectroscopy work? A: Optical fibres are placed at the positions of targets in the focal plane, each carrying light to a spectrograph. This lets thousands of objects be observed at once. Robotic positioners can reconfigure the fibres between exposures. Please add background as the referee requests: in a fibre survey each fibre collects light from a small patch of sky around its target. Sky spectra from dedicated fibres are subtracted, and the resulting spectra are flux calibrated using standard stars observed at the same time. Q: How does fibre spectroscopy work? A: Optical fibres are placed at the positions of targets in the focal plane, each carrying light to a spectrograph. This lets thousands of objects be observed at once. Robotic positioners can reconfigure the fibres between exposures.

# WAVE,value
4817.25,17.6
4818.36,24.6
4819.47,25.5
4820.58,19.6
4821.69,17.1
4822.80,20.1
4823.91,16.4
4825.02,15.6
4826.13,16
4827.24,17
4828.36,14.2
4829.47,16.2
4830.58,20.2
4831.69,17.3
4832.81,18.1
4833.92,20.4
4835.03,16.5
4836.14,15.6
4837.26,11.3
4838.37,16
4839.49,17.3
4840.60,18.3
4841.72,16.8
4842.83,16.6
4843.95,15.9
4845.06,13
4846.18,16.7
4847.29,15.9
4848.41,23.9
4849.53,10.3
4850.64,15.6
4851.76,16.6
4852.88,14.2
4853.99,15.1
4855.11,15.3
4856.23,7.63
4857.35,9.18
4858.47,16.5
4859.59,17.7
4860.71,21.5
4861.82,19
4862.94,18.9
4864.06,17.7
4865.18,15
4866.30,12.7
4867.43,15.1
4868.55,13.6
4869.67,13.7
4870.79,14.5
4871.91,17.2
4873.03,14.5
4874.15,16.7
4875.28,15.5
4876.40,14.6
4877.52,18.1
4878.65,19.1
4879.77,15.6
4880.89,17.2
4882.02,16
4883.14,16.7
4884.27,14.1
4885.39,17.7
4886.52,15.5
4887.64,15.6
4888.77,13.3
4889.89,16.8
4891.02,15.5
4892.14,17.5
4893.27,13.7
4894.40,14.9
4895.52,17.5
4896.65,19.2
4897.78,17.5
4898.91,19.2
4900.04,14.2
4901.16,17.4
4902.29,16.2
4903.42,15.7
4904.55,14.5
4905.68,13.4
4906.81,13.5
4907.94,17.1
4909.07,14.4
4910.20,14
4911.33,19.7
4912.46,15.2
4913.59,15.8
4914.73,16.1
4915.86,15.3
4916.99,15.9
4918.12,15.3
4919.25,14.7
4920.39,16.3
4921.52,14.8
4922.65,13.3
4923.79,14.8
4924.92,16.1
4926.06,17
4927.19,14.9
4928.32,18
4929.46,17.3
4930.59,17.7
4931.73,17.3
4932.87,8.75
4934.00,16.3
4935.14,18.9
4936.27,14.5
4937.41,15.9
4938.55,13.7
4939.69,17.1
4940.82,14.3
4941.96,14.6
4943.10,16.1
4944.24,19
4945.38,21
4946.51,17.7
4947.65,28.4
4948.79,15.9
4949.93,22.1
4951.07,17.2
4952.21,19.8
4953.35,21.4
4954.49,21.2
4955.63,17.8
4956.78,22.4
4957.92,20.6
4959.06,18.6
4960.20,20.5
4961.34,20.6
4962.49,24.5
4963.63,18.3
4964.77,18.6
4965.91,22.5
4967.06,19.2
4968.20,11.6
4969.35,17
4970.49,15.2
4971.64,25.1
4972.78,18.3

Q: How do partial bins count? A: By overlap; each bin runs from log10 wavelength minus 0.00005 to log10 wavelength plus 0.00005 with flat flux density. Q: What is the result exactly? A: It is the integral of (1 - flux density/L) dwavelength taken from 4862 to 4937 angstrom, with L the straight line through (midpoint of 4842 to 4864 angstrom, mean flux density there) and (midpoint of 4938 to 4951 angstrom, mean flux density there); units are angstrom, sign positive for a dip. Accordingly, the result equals 5.04 angstrom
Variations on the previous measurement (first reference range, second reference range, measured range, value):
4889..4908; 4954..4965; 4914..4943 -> 4.1 angstrom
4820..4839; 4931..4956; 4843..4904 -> 4.7 angstrom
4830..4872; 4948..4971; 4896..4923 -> 3.0 angstrom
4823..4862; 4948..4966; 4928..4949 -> 2.7 angstrom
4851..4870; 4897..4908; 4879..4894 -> -0.2 angstrom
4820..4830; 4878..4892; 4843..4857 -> 1.4 angstrom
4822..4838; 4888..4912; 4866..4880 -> 0.7 angstrom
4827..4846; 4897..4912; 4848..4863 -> 0.7 angstrom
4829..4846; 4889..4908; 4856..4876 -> 1.1 angstrom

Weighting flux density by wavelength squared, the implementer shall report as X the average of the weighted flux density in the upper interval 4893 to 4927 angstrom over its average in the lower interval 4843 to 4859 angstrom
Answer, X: 1.1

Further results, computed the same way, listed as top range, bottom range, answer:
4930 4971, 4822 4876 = 1.19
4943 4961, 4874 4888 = 1.27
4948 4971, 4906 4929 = 1.26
